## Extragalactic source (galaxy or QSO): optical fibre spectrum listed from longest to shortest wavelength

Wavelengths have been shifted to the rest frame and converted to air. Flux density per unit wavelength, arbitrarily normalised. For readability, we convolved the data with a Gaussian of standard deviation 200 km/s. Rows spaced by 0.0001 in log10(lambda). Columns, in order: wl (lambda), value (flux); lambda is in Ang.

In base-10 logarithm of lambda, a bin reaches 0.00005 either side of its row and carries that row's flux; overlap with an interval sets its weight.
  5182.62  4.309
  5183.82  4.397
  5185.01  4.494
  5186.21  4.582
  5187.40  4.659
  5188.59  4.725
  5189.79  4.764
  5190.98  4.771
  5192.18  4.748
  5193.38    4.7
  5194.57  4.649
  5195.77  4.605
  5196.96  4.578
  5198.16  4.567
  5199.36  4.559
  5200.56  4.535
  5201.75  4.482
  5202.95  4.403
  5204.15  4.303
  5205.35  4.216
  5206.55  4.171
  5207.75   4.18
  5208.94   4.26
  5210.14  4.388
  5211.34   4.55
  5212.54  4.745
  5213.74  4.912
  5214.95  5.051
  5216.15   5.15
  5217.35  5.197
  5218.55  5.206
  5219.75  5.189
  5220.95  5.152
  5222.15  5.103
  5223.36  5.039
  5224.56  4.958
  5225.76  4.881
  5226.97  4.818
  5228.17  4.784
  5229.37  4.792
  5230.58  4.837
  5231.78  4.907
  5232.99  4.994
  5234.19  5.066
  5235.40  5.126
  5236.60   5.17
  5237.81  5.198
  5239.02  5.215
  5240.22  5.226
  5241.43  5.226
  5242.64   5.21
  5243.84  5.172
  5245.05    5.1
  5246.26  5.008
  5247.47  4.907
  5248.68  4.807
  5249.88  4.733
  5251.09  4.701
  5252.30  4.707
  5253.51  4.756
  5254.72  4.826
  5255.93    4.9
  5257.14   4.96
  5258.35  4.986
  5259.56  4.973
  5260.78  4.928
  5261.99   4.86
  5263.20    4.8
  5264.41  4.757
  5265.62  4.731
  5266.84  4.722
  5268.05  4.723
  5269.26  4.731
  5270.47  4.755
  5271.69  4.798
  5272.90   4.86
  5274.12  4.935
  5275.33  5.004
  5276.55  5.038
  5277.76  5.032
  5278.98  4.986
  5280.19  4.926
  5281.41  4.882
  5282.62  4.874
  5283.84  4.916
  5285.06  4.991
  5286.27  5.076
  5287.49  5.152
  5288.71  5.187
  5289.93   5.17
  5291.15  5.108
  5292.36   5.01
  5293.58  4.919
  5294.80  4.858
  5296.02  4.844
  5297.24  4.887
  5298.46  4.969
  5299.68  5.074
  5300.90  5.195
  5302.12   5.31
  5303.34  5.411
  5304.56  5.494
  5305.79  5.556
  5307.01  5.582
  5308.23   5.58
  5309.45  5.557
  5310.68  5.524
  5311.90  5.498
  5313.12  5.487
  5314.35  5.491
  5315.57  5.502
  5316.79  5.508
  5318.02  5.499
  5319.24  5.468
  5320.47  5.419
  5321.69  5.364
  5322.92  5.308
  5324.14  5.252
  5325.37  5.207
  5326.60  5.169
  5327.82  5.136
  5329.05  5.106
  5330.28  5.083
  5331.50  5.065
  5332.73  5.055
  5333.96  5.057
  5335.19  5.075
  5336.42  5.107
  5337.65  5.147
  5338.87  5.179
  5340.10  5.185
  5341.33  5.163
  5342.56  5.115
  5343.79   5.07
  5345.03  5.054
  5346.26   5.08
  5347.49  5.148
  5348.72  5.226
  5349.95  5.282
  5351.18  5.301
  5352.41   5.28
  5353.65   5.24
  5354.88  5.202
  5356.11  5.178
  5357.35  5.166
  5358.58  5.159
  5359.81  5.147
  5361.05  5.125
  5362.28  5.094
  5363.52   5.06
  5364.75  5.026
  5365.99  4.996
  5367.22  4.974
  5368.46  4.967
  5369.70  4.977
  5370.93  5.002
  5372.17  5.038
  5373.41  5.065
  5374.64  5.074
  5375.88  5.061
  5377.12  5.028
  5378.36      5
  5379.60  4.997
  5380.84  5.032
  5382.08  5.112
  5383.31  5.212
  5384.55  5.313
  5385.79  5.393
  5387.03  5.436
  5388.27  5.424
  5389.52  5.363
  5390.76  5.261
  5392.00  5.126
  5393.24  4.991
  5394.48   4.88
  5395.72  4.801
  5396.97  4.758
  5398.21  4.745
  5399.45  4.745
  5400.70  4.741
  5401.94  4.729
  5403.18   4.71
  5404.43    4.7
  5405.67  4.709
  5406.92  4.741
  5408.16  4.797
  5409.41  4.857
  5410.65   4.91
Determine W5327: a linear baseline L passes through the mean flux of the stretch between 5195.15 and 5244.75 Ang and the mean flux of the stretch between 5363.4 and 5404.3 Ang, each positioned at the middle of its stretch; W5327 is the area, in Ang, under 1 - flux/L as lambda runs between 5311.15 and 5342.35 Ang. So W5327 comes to -1.9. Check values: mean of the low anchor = 4.83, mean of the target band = 5.26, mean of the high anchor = 5.03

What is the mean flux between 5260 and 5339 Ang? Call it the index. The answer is 5.12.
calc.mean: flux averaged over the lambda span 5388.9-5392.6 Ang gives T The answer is 5.25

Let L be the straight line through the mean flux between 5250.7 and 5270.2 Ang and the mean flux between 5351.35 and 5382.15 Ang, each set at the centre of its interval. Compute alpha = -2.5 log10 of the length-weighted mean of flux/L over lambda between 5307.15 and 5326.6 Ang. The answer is -0.101 mag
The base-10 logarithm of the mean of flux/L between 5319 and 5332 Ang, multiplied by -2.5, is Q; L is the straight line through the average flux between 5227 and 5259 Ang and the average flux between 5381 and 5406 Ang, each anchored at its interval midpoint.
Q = -0.050 mag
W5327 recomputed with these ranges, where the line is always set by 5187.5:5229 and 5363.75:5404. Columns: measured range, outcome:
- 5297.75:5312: -1.5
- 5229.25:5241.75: -0.8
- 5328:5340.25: -0.4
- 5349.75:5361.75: -0.5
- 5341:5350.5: -0.3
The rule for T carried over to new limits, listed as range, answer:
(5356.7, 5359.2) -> 5.16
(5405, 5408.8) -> 4.75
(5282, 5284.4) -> 4.9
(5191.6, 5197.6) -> 4.66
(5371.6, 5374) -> 5.05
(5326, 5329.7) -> 5.14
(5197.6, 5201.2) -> 4.56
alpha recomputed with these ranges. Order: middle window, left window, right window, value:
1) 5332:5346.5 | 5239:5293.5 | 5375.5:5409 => -0.03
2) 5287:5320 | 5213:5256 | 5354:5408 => -0.06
